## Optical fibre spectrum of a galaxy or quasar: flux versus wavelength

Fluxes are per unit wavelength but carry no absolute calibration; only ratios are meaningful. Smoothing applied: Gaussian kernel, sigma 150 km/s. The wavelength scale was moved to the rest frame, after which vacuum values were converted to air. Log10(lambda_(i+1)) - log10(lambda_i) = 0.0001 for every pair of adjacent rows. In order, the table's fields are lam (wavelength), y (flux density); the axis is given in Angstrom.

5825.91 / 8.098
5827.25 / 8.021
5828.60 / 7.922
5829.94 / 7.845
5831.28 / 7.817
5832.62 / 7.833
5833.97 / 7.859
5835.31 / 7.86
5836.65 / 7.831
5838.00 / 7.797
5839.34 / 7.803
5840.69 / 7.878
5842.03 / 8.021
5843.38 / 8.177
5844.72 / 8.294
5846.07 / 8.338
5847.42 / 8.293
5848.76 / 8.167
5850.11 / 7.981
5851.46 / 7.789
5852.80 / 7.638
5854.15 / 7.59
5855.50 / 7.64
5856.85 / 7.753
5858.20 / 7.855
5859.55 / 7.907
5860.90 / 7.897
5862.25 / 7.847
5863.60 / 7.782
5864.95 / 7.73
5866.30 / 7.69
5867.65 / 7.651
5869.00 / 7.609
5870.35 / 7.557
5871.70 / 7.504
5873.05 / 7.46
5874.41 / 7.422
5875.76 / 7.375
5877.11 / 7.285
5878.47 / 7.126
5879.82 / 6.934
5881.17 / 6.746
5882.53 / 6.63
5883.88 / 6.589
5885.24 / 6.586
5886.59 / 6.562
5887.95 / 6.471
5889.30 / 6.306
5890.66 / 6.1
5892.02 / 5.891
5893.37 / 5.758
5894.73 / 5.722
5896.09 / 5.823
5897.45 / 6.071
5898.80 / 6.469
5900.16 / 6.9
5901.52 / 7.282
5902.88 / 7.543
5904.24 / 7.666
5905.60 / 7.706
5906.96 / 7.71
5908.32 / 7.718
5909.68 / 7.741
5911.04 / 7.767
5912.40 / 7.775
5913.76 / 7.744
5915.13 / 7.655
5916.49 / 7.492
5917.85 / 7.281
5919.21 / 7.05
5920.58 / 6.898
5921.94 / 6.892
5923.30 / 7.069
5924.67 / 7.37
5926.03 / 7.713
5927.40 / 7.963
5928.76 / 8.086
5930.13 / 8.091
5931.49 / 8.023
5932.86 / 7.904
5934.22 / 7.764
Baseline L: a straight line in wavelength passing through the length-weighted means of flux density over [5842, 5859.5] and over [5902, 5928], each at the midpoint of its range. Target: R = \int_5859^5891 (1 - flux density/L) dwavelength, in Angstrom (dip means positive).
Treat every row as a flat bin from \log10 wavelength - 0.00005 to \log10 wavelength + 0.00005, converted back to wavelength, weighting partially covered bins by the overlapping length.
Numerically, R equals 2.4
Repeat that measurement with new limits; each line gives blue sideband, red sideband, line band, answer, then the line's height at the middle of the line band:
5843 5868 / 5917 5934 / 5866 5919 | 4.47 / 7.71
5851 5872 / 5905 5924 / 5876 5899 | 3.52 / 7.59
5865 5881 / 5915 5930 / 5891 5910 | 1.51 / 7.42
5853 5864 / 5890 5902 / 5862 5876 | -0.51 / 7.33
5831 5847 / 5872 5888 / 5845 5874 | -1.30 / 7.46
